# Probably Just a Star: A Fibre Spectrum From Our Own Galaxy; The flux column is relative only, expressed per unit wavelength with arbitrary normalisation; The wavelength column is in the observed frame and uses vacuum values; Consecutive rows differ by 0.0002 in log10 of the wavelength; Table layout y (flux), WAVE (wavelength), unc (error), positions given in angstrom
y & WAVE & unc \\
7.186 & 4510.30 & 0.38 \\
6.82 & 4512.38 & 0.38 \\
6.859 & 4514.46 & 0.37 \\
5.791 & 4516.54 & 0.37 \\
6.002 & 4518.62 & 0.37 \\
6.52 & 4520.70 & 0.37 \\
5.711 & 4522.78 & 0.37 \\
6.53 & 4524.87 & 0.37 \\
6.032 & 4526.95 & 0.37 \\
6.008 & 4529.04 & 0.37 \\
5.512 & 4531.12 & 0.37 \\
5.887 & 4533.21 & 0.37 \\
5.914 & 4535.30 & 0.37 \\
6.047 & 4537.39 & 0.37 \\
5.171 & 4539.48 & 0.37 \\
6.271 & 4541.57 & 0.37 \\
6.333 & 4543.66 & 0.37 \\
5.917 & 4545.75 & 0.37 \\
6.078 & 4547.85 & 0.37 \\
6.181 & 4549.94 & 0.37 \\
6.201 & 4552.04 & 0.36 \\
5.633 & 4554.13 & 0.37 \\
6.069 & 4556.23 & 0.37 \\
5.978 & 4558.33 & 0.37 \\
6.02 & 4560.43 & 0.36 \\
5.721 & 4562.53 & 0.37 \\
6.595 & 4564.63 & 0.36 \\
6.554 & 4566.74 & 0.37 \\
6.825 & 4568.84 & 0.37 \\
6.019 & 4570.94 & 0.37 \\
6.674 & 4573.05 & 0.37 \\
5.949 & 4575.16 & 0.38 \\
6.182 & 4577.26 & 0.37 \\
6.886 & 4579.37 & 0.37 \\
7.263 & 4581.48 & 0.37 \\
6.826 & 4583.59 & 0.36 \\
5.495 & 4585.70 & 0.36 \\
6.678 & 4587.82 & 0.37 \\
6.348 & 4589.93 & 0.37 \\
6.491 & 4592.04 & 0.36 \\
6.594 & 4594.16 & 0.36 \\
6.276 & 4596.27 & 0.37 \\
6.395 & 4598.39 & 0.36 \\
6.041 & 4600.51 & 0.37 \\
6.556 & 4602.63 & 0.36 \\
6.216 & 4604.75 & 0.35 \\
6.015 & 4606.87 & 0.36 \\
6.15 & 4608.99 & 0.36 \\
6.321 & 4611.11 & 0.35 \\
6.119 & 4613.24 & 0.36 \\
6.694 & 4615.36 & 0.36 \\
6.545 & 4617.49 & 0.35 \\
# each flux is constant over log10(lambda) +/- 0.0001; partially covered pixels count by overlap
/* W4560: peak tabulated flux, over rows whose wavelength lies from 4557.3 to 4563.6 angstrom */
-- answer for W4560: 6.02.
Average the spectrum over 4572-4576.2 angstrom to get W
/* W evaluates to 6.31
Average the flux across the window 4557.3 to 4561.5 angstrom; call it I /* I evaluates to 6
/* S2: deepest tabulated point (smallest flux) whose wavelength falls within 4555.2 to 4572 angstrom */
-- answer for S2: 5.721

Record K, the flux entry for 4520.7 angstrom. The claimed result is 6.52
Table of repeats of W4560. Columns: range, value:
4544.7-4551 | 6.181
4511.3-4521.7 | 6.859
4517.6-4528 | 6.53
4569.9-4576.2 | 6.674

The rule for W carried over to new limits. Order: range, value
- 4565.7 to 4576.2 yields 6.4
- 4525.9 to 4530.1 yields 6.03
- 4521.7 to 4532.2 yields 5.96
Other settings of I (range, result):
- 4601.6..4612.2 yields 6.25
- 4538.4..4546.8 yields 5.93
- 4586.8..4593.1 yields 6.51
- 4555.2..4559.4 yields 6.02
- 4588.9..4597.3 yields 6.43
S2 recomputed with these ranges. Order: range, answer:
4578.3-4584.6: 6.826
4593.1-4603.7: 6.041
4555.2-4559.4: 5.978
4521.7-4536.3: 5.512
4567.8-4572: 6.019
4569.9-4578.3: 5.949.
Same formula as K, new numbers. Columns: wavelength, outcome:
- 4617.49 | 6.545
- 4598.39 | 6.395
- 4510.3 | 7.186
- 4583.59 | 6.826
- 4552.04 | 6.201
